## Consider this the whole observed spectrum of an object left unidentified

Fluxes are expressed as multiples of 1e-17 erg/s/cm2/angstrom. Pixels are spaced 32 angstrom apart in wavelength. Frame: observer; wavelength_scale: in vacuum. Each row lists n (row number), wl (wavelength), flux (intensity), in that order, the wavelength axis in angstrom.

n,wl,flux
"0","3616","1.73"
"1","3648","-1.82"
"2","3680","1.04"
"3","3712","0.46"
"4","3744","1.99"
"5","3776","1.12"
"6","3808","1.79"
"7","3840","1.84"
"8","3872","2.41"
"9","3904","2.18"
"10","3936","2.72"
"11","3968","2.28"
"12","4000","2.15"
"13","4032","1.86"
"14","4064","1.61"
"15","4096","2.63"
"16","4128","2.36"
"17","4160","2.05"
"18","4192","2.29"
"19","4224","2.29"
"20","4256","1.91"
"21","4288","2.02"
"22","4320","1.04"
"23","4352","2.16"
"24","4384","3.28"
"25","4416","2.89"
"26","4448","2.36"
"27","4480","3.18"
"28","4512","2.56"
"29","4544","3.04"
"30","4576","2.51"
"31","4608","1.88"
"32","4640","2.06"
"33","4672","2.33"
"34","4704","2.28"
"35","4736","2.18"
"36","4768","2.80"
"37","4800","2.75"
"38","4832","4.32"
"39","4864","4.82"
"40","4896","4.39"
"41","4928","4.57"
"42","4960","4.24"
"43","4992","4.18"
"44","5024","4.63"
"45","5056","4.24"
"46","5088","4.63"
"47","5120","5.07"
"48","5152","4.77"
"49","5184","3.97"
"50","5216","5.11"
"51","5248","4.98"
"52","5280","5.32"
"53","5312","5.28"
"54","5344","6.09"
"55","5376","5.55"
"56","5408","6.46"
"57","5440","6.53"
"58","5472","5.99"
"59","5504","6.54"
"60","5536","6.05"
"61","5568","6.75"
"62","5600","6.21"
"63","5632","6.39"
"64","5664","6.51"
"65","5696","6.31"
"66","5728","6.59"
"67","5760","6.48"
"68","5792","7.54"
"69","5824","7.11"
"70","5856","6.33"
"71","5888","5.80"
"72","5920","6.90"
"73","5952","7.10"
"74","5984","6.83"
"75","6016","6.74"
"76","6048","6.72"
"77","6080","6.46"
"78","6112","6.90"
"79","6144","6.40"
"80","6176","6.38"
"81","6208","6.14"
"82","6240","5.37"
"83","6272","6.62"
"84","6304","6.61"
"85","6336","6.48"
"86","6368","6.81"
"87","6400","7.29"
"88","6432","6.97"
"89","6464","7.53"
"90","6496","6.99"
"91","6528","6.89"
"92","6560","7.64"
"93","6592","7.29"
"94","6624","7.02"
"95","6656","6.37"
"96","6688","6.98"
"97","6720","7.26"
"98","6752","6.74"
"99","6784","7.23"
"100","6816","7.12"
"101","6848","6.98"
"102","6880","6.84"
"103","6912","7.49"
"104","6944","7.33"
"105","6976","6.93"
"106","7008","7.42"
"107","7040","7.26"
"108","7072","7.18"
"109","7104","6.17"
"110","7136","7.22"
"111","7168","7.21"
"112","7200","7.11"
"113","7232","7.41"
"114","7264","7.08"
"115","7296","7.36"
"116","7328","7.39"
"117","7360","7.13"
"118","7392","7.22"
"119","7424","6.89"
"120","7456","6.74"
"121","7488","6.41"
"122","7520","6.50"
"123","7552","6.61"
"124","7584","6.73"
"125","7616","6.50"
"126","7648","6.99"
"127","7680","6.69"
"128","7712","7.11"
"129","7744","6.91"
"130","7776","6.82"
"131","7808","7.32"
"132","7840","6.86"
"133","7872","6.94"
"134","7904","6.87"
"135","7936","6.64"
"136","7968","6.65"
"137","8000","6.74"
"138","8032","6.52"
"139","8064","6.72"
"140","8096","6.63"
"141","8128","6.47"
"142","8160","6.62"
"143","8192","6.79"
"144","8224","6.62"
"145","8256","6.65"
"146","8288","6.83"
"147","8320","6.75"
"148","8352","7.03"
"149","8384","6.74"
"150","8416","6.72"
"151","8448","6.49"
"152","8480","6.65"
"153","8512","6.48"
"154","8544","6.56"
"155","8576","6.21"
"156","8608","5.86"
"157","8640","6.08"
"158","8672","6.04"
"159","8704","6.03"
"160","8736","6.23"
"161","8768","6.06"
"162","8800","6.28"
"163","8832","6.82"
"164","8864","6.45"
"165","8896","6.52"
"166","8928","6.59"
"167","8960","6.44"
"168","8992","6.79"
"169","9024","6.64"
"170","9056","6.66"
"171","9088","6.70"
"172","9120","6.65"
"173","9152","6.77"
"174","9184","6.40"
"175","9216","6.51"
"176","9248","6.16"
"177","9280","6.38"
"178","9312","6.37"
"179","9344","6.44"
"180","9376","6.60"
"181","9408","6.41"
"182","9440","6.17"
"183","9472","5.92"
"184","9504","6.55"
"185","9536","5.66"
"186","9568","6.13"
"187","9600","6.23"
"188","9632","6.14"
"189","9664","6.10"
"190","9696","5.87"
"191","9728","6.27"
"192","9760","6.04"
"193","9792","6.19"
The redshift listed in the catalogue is 0.206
